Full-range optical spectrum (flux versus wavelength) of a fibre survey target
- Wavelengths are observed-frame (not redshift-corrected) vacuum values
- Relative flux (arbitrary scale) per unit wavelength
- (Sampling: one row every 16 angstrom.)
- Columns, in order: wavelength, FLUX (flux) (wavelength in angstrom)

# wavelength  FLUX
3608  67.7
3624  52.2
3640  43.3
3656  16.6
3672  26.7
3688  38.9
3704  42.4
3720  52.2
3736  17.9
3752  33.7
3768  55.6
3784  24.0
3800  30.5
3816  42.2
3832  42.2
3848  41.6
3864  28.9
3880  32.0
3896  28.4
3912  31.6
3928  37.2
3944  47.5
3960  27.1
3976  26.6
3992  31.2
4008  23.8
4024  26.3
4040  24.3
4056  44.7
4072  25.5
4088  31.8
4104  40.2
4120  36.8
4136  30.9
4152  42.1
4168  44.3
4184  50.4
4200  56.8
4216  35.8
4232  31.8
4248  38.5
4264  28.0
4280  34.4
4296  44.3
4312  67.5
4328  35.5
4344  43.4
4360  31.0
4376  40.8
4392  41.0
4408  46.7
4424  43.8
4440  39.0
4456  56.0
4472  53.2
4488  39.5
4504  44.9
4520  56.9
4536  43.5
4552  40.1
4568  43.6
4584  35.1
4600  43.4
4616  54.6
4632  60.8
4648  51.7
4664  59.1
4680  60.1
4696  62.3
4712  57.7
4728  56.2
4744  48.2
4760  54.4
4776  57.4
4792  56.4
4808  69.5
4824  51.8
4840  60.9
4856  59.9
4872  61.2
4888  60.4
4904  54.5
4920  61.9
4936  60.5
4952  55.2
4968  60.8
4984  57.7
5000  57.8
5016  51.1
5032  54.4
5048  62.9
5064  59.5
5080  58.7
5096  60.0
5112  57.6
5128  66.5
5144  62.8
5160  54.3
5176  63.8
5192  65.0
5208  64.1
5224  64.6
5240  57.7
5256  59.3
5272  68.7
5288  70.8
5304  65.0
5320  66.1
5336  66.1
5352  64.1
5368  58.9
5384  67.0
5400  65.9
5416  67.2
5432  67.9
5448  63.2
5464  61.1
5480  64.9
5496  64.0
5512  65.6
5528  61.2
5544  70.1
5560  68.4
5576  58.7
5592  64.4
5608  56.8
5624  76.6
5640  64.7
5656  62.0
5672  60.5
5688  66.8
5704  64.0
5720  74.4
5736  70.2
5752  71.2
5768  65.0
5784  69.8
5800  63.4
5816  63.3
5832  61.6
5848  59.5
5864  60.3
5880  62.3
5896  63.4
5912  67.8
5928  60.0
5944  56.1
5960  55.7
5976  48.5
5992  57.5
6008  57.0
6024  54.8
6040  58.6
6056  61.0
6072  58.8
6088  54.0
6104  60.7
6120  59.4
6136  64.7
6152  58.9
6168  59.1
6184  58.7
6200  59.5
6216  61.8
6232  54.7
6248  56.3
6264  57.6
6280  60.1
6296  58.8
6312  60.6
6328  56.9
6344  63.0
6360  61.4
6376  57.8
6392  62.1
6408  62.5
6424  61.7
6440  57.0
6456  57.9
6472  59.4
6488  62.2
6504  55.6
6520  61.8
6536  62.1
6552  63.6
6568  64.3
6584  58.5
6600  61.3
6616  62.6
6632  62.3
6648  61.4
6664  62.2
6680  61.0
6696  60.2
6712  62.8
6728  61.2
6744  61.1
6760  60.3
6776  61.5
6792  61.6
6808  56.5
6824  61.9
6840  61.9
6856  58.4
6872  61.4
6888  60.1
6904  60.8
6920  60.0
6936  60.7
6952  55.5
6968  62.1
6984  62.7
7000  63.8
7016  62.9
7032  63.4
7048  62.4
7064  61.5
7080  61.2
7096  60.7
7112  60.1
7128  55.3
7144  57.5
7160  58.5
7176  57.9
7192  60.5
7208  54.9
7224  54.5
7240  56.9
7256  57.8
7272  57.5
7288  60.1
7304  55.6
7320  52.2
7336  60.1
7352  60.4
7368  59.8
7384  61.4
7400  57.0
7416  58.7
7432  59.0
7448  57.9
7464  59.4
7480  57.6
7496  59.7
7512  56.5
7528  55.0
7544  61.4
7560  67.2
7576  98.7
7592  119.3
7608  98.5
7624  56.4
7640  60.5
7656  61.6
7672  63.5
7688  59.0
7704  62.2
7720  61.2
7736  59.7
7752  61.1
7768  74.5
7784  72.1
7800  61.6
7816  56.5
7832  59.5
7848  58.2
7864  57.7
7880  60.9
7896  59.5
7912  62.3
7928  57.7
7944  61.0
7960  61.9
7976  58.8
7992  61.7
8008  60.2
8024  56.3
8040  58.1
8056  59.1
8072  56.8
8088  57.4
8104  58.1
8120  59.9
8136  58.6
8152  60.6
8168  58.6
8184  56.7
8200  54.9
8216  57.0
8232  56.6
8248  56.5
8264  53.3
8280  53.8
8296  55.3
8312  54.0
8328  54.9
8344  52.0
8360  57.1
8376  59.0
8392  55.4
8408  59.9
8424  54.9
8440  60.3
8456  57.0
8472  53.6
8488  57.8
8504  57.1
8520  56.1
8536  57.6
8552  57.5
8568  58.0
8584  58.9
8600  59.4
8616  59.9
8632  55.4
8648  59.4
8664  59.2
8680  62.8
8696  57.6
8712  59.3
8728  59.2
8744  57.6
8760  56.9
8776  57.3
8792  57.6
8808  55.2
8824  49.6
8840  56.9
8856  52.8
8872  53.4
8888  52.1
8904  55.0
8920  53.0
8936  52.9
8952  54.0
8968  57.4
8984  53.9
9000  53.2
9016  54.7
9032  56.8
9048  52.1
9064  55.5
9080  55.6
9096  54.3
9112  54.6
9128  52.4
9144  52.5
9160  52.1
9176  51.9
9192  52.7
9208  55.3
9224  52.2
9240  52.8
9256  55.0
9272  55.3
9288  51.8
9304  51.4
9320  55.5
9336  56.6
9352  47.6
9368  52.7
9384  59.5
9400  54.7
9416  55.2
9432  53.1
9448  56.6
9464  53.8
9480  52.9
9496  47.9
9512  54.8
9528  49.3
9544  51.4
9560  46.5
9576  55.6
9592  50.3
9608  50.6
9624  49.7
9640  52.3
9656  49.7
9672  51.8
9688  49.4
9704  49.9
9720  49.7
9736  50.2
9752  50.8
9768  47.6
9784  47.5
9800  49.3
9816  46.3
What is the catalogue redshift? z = 0.16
